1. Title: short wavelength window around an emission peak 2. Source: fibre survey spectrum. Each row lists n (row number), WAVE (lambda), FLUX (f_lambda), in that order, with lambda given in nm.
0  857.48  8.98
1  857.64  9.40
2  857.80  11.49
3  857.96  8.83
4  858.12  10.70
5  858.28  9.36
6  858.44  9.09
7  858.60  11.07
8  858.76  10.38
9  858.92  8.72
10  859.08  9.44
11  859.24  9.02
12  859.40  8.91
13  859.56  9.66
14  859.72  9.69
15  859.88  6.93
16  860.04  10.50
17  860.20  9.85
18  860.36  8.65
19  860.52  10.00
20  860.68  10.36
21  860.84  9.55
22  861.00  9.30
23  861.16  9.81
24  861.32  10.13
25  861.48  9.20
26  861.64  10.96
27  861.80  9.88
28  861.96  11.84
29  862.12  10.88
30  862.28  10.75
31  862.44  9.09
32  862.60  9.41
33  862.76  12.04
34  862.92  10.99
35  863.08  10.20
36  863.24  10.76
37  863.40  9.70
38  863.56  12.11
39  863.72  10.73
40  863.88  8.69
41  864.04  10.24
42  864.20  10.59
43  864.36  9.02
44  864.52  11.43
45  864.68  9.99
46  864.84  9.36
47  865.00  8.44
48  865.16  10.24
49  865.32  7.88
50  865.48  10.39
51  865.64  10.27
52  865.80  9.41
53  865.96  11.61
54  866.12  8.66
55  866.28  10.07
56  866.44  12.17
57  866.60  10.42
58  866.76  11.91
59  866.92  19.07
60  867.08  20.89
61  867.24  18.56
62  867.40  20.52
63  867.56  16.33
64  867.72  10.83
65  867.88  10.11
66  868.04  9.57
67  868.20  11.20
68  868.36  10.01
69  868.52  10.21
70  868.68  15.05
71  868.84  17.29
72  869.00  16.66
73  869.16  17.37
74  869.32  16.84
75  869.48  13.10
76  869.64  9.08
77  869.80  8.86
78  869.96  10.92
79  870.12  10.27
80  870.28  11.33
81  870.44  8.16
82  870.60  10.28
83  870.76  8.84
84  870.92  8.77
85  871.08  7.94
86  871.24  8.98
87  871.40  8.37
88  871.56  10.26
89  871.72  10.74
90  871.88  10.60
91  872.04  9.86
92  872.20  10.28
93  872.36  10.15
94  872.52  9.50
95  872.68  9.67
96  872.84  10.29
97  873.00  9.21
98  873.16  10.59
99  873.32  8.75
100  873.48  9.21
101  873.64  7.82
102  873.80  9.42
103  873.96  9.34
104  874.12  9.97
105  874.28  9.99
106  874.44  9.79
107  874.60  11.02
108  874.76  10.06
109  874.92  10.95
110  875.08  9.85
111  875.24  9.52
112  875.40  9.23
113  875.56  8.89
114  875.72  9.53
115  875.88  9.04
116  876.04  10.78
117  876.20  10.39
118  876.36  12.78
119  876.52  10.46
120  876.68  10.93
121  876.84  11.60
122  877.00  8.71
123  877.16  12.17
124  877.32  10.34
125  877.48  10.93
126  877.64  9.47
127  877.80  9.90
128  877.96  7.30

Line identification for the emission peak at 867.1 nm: [S II]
